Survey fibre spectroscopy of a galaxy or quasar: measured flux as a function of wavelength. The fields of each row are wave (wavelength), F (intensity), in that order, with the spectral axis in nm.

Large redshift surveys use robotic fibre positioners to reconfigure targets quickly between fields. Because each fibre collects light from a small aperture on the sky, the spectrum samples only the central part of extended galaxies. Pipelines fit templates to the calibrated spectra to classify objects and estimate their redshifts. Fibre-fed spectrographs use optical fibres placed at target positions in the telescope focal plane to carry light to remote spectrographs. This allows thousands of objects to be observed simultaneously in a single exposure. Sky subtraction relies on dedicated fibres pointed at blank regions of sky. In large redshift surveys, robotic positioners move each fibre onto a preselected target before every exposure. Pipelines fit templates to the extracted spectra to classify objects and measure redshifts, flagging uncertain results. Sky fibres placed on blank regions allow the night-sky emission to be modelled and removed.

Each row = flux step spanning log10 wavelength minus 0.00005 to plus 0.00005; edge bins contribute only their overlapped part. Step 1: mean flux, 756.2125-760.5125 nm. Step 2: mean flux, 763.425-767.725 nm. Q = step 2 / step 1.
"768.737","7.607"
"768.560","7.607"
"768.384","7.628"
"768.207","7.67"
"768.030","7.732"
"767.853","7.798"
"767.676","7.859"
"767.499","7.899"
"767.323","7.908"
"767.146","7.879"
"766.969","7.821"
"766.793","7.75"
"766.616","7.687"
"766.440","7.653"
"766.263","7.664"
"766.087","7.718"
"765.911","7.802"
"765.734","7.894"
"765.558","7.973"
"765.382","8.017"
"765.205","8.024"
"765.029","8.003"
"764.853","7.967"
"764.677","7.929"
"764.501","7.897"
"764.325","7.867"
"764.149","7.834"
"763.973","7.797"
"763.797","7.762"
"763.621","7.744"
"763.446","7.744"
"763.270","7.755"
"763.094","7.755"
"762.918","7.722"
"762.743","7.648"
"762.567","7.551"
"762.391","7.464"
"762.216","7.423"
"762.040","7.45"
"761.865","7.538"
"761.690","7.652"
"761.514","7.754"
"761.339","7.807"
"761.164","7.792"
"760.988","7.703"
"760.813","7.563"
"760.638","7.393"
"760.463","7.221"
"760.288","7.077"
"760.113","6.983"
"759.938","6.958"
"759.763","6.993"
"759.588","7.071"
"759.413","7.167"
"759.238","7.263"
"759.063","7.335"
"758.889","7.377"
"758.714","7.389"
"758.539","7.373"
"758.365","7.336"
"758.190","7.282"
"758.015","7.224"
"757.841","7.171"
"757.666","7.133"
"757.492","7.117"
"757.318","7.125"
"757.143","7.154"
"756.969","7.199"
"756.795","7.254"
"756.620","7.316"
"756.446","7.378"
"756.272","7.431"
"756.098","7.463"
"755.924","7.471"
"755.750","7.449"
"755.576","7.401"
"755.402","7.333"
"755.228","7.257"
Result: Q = 1.1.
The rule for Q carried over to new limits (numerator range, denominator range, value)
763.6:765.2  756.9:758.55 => 1.09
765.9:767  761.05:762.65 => 1.02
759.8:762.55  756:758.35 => 1.03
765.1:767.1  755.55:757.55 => 1.07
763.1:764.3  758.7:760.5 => 1.09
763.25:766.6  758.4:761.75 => 1.07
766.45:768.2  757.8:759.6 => 1.07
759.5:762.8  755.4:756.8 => 1.00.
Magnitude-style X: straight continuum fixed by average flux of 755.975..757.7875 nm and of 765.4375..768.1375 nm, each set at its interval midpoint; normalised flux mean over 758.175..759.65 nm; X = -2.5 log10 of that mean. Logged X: 0.01 mag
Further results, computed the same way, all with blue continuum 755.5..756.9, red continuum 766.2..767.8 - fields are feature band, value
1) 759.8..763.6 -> 0.011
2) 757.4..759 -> 0.029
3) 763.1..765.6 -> -0.025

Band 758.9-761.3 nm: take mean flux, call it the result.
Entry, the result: 7.29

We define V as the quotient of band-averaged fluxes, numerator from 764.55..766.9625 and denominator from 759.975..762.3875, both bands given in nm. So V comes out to 1.1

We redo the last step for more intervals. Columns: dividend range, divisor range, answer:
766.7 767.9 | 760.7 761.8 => 1.02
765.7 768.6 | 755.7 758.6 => 1.07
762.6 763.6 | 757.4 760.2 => 1.07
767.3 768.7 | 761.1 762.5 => 1.02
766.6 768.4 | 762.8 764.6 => 1.00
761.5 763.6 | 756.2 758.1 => 1.05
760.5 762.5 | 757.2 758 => 1.06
